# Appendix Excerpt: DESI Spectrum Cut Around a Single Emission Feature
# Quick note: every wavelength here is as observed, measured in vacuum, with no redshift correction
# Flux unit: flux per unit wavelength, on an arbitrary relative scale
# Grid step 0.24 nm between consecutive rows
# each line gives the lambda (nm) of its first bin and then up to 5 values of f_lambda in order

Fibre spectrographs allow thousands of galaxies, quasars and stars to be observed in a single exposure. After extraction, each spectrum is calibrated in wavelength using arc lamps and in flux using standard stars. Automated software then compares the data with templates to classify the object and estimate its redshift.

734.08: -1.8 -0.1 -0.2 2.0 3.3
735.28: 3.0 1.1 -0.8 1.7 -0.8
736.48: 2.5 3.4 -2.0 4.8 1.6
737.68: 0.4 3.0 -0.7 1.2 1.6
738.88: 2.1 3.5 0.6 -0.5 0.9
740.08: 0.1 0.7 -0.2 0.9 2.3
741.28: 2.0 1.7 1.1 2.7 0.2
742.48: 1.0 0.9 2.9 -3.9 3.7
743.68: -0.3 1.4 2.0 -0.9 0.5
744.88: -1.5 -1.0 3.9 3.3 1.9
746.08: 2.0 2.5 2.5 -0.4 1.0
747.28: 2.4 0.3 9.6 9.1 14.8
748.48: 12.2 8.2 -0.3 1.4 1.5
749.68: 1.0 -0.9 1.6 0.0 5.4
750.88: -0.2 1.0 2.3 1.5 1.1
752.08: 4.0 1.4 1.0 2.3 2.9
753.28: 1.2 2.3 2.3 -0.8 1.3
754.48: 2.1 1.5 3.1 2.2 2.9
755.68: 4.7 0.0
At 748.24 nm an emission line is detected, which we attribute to [O II] 3727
